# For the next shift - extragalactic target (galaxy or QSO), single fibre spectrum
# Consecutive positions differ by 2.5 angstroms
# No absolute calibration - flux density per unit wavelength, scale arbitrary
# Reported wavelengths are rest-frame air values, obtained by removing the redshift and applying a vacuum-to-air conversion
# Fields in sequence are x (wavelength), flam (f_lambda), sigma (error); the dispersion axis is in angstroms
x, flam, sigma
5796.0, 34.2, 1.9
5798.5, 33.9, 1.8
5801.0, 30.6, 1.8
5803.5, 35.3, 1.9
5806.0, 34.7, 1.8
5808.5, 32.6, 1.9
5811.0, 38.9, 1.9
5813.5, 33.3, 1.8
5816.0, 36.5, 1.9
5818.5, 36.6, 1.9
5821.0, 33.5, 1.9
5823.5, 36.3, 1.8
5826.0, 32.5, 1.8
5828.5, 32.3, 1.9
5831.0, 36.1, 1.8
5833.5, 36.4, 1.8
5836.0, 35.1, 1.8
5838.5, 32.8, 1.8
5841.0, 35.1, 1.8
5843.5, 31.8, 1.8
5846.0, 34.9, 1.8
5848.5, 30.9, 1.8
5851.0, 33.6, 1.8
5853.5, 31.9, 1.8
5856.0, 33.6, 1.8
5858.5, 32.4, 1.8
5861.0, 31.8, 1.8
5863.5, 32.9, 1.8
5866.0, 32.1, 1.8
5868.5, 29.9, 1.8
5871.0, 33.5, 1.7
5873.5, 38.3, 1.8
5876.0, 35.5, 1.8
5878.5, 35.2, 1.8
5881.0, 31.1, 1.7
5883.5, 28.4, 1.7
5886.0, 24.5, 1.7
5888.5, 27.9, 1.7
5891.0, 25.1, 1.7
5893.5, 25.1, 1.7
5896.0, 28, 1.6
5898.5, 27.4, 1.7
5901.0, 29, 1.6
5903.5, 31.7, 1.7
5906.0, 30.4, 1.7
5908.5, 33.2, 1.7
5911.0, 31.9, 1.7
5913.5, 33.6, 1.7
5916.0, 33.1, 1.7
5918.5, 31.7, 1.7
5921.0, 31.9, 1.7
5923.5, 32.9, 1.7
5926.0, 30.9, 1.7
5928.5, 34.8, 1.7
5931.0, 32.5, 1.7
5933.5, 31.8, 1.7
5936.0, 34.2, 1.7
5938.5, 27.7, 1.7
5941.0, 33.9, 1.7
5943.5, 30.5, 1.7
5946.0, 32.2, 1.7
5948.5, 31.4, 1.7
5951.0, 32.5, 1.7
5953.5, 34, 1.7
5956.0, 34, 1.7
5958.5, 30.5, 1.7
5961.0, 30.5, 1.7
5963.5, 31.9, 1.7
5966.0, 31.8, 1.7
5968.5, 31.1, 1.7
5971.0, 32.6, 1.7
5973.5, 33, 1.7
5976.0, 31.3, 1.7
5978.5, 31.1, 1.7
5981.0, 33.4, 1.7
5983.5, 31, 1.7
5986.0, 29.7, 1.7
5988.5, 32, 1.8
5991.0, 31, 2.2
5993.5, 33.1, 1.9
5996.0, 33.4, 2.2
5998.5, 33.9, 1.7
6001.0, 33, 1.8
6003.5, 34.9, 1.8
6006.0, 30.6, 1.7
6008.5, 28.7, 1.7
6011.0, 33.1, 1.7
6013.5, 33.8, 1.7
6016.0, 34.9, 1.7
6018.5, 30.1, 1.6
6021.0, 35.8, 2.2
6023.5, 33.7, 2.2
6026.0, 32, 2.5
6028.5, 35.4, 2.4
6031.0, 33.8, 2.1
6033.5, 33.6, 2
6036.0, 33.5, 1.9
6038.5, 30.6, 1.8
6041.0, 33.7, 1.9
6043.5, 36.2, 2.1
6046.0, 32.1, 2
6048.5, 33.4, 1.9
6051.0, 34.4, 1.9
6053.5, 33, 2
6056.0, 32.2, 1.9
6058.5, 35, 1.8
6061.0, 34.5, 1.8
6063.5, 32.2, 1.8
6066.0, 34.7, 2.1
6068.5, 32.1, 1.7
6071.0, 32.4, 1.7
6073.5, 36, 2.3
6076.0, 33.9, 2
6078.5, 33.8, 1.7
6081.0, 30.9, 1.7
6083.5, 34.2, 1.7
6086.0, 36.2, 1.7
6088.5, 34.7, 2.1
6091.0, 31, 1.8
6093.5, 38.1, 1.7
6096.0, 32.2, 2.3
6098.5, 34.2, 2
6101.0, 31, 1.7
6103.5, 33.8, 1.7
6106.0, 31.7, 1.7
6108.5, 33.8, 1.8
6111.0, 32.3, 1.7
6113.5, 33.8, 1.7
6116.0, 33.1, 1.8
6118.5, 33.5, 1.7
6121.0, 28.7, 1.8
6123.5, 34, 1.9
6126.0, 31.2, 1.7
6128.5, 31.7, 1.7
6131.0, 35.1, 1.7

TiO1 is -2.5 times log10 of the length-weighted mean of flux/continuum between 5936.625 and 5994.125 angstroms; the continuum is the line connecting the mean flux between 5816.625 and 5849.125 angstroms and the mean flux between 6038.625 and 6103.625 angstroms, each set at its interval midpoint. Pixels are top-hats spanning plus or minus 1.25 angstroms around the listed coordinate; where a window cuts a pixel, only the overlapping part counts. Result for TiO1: 0.07 mag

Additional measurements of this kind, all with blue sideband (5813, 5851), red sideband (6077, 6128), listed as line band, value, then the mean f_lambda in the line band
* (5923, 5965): 0.06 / 32.1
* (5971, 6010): 0.05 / 32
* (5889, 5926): 0.12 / 30.3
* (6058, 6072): -0.01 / 33.4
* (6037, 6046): 0.00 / 33.3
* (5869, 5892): 0.10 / 31.1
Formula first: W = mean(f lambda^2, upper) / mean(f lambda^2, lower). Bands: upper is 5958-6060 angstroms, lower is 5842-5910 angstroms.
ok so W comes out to 1.1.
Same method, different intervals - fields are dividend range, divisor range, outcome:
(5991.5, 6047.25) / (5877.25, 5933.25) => 1.13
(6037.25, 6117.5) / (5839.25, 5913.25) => 1.14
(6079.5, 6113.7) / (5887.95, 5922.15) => 1.19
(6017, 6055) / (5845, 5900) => 1.14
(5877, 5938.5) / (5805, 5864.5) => 0.92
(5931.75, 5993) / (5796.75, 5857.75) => 0.98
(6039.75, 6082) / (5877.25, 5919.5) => 1.19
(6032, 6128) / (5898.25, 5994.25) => 1.09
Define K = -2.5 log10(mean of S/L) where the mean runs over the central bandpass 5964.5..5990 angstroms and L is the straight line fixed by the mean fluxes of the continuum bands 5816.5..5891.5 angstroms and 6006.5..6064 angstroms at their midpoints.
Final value 0.05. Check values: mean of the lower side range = 32.8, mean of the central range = 31.7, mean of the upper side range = 33.3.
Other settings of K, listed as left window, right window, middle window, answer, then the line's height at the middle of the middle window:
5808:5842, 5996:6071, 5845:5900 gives 0.12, 34.5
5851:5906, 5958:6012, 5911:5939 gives -0.04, 31.3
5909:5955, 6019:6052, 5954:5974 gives 0.03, 32.7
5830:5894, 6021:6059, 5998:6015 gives 0.02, 33.3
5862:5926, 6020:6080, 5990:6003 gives -0.01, 32.7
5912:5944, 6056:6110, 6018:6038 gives -0.01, 33.1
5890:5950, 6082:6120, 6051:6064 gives -0.02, 32.9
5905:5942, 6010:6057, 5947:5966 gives 0.02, 32.6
